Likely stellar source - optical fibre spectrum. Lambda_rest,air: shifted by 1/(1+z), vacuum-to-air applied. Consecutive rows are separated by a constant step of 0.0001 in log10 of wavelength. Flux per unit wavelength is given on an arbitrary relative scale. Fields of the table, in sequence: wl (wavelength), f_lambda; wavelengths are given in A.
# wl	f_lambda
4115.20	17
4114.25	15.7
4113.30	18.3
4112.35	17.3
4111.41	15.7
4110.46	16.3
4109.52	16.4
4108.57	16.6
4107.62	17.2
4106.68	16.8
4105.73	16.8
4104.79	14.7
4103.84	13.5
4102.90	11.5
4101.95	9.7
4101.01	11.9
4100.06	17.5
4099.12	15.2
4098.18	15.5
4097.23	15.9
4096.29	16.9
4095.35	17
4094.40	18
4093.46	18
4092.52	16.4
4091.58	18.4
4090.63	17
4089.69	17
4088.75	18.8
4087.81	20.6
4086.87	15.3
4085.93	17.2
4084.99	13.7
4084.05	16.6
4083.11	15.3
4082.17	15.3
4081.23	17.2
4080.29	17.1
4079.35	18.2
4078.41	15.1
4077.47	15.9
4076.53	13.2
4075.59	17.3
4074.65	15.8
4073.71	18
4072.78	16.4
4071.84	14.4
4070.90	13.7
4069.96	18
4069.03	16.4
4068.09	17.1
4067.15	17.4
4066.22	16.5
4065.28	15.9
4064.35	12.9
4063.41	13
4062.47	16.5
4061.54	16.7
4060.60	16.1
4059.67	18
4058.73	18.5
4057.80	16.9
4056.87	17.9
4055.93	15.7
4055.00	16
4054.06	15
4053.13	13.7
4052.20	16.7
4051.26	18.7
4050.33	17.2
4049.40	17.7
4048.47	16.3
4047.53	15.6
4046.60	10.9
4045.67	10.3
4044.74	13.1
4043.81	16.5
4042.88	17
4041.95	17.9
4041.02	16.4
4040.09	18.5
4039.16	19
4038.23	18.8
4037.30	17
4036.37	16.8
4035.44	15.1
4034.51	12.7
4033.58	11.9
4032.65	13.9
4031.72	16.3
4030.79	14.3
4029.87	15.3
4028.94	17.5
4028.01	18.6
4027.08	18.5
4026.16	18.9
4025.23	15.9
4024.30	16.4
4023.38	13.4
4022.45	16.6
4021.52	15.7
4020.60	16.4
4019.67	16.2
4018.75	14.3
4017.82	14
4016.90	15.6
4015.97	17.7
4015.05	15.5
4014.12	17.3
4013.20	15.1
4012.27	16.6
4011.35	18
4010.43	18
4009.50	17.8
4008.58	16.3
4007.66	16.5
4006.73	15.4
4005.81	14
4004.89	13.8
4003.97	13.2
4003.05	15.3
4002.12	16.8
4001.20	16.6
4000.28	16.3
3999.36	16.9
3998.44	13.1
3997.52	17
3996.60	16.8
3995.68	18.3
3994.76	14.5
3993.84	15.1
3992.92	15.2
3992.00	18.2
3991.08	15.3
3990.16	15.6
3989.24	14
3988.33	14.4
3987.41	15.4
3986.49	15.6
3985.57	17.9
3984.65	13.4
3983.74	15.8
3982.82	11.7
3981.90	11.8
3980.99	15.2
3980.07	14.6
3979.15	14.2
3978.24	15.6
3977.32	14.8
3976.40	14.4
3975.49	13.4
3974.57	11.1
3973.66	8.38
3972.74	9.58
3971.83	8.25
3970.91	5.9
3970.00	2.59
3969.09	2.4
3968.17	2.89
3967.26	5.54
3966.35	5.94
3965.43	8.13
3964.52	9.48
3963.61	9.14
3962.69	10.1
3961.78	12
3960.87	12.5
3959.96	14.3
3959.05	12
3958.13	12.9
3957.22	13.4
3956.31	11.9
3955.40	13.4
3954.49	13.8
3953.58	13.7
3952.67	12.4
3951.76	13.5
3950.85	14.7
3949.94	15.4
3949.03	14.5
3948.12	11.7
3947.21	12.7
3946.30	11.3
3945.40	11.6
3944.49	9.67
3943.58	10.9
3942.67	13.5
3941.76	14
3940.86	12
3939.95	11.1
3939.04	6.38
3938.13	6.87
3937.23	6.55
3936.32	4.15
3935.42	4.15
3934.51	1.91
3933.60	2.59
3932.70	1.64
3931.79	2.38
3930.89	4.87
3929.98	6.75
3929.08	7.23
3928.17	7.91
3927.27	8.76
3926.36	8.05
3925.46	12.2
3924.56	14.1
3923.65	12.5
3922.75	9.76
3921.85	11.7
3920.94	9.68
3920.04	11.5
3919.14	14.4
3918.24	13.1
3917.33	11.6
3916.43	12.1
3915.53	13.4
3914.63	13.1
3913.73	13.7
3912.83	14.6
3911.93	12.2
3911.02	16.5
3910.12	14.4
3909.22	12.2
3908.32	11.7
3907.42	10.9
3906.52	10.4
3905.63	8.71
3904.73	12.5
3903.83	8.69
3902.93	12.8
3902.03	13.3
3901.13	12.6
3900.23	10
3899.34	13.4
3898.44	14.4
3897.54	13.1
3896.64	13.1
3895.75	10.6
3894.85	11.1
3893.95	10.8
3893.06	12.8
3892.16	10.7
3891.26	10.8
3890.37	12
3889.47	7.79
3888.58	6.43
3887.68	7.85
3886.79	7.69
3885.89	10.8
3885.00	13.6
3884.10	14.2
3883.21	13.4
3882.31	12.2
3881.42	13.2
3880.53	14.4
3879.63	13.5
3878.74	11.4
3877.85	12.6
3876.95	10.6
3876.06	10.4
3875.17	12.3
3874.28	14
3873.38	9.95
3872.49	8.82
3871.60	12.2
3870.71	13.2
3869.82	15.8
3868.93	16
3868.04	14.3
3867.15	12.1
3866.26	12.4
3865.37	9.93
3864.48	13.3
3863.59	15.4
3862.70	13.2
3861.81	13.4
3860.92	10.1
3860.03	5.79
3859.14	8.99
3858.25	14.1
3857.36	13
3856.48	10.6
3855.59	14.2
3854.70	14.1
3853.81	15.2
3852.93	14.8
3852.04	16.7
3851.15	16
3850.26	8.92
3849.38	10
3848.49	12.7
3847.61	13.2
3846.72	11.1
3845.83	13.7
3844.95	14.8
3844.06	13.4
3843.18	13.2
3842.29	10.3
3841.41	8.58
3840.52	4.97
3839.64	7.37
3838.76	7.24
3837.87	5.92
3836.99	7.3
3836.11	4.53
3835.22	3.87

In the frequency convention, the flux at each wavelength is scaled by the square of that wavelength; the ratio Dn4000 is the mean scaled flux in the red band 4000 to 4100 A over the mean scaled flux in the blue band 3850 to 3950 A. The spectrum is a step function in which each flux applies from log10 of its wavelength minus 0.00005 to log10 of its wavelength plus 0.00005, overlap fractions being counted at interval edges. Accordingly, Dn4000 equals 1.55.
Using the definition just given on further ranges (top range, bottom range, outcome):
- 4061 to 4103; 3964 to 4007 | 1.30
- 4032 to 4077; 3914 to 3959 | 1.63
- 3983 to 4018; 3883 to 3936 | 1.57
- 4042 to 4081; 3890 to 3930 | 1.47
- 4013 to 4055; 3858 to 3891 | 1.46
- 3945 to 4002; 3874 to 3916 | 1.11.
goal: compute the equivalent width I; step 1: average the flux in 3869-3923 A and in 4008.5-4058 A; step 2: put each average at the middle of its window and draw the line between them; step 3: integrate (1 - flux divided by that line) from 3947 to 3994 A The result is 6.6 A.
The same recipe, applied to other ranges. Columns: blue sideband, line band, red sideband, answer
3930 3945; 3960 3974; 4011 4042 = 3.2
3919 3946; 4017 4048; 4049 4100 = -3.6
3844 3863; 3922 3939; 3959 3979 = 6.0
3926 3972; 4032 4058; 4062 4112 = -3.5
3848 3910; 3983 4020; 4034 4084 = -2.5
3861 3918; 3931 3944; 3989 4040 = 6.4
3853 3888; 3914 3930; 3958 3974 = -1.5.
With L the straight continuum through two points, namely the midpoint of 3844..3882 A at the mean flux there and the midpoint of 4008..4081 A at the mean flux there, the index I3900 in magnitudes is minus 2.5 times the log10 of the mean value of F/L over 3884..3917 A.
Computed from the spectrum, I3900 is 0.142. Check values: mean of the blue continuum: 12.6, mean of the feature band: 11.7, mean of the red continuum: 16.1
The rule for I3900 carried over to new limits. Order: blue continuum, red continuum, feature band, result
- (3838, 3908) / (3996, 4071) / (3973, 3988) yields 0.06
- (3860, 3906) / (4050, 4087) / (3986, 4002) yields -0.10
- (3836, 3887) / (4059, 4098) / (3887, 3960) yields 0.21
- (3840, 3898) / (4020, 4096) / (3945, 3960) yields 0.06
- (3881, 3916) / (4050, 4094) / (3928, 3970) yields 0.37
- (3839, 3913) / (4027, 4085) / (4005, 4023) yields -0.07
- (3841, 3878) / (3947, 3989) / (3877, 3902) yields 0.06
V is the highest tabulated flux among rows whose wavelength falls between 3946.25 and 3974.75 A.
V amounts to 15.4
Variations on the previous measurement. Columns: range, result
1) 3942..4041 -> 19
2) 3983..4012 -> 18.3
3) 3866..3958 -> 16.5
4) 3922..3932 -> 14.1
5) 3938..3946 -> 14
